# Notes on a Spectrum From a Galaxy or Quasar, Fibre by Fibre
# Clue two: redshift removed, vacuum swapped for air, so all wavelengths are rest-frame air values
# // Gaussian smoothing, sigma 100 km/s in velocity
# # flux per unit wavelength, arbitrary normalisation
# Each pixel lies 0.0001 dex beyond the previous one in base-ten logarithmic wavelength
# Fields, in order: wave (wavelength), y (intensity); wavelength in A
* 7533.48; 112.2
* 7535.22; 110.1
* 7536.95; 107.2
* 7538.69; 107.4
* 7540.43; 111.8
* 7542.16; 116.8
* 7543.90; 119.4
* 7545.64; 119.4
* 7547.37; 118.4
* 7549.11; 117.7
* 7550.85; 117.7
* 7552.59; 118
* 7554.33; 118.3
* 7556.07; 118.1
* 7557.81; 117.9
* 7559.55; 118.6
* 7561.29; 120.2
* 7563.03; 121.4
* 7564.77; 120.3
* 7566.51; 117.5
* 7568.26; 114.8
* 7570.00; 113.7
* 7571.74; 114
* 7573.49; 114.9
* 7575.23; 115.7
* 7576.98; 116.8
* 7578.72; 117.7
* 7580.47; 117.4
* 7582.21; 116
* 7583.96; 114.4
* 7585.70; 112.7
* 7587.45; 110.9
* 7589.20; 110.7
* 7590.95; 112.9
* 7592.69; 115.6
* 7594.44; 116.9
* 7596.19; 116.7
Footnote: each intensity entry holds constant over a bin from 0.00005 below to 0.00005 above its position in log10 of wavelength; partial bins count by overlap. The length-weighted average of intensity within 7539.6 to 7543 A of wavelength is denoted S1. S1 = 115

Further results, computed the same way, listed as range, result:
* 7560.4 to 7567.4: 120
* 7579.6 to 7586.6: 115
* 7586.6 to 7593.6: 113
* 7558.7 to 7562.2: 119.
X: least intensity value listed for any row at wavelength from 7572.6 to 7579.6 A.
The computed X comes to 114.9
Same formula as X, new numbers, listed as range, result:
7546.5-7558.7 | 117.7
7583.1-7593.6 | 110.7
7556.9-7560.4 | 117.9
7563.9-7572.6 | 113.7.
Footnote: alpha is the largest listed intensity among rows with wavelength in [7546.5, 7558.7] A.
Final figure 118.4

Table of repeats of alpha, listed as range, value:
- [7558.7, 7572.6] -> 121.4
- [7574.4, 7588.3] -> 117.7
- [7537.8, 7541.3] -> 111.8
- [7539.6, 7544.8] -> 119.4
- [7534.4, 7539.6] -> 110.1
